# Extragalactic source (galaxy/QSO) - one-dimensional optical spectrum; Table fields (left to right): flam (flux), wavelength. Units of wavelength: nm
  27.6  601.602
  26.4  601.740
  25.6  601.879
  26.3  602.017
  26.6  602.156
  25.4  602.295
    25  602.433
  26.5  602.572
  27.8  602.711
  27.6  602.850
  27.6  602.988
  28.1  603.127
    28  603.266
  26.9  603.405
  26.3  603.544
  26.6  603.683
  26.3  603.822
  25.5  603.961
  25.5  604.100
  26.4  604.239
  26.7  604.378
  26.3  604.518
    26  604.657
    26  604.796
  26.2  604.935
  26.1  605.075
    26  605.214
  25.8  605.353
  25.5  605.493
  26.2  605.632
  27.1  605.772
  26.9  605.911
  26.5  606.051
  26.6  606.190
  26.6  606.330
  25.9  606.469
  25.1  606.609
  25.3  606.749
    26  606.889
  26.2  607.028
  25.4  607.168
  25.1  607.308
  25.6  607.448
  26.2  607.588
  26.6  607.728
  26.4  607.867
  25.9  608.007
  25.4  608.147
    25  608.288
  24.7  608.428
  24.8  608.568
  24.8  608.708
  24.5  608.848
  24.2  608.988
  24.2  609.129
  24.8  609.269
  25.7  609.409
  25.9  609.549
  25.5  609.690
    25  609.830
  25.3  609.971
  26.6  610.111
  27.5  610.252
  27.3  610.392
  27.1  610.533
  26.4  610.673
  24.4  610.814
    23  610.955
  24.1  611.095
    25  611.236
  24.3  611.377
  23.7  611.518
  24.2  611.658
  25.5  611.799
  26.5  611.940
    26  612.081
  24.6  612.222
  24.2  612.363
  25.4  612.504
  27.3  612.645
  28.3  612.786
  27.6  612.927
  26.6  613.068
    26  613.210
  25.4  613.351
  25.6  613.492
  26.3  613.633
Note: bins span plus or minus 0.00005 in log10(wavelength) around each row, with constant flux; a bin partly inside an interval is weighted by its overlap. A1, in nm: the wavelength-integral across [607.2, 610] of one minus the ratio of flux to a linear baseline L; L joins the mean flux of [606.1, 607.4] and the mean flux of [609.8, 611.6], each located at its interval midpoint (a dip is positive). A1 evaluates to 0.04 nm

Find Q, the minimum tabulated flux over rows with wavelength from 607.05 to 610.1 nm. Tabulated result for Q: 24.2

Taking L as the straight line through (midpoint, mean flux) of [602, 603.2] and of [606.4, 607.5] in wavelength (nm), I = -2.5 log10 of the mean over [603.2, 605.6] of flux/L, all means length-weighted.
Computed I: 0.00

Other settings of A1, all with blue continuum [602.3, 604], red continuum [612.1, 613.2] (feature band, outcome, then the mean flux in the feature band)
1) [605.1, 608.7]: 0.10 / 25.9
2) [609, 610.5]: 0.04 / 25.7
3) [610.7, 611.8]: 0.09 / 24.3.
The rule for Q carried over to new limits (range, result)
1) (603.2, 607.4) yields 25.1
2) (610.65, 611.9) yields 23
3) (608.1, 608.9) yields 24.5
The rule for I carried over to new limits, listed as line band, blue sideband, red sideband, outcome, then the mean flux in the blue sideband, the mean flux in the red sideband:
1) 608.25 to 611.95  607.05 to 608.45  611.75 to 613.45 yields 0.03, 25.7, 26.1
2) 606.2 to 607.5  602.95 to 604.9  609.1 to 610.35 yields 0.02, 26.6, 25.7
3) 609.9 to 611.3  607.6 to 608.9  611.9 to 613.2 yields 0.01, 25.4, 26.2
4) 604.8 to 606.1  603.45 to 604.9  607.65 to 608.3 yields -0.01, 26.2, 25.9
